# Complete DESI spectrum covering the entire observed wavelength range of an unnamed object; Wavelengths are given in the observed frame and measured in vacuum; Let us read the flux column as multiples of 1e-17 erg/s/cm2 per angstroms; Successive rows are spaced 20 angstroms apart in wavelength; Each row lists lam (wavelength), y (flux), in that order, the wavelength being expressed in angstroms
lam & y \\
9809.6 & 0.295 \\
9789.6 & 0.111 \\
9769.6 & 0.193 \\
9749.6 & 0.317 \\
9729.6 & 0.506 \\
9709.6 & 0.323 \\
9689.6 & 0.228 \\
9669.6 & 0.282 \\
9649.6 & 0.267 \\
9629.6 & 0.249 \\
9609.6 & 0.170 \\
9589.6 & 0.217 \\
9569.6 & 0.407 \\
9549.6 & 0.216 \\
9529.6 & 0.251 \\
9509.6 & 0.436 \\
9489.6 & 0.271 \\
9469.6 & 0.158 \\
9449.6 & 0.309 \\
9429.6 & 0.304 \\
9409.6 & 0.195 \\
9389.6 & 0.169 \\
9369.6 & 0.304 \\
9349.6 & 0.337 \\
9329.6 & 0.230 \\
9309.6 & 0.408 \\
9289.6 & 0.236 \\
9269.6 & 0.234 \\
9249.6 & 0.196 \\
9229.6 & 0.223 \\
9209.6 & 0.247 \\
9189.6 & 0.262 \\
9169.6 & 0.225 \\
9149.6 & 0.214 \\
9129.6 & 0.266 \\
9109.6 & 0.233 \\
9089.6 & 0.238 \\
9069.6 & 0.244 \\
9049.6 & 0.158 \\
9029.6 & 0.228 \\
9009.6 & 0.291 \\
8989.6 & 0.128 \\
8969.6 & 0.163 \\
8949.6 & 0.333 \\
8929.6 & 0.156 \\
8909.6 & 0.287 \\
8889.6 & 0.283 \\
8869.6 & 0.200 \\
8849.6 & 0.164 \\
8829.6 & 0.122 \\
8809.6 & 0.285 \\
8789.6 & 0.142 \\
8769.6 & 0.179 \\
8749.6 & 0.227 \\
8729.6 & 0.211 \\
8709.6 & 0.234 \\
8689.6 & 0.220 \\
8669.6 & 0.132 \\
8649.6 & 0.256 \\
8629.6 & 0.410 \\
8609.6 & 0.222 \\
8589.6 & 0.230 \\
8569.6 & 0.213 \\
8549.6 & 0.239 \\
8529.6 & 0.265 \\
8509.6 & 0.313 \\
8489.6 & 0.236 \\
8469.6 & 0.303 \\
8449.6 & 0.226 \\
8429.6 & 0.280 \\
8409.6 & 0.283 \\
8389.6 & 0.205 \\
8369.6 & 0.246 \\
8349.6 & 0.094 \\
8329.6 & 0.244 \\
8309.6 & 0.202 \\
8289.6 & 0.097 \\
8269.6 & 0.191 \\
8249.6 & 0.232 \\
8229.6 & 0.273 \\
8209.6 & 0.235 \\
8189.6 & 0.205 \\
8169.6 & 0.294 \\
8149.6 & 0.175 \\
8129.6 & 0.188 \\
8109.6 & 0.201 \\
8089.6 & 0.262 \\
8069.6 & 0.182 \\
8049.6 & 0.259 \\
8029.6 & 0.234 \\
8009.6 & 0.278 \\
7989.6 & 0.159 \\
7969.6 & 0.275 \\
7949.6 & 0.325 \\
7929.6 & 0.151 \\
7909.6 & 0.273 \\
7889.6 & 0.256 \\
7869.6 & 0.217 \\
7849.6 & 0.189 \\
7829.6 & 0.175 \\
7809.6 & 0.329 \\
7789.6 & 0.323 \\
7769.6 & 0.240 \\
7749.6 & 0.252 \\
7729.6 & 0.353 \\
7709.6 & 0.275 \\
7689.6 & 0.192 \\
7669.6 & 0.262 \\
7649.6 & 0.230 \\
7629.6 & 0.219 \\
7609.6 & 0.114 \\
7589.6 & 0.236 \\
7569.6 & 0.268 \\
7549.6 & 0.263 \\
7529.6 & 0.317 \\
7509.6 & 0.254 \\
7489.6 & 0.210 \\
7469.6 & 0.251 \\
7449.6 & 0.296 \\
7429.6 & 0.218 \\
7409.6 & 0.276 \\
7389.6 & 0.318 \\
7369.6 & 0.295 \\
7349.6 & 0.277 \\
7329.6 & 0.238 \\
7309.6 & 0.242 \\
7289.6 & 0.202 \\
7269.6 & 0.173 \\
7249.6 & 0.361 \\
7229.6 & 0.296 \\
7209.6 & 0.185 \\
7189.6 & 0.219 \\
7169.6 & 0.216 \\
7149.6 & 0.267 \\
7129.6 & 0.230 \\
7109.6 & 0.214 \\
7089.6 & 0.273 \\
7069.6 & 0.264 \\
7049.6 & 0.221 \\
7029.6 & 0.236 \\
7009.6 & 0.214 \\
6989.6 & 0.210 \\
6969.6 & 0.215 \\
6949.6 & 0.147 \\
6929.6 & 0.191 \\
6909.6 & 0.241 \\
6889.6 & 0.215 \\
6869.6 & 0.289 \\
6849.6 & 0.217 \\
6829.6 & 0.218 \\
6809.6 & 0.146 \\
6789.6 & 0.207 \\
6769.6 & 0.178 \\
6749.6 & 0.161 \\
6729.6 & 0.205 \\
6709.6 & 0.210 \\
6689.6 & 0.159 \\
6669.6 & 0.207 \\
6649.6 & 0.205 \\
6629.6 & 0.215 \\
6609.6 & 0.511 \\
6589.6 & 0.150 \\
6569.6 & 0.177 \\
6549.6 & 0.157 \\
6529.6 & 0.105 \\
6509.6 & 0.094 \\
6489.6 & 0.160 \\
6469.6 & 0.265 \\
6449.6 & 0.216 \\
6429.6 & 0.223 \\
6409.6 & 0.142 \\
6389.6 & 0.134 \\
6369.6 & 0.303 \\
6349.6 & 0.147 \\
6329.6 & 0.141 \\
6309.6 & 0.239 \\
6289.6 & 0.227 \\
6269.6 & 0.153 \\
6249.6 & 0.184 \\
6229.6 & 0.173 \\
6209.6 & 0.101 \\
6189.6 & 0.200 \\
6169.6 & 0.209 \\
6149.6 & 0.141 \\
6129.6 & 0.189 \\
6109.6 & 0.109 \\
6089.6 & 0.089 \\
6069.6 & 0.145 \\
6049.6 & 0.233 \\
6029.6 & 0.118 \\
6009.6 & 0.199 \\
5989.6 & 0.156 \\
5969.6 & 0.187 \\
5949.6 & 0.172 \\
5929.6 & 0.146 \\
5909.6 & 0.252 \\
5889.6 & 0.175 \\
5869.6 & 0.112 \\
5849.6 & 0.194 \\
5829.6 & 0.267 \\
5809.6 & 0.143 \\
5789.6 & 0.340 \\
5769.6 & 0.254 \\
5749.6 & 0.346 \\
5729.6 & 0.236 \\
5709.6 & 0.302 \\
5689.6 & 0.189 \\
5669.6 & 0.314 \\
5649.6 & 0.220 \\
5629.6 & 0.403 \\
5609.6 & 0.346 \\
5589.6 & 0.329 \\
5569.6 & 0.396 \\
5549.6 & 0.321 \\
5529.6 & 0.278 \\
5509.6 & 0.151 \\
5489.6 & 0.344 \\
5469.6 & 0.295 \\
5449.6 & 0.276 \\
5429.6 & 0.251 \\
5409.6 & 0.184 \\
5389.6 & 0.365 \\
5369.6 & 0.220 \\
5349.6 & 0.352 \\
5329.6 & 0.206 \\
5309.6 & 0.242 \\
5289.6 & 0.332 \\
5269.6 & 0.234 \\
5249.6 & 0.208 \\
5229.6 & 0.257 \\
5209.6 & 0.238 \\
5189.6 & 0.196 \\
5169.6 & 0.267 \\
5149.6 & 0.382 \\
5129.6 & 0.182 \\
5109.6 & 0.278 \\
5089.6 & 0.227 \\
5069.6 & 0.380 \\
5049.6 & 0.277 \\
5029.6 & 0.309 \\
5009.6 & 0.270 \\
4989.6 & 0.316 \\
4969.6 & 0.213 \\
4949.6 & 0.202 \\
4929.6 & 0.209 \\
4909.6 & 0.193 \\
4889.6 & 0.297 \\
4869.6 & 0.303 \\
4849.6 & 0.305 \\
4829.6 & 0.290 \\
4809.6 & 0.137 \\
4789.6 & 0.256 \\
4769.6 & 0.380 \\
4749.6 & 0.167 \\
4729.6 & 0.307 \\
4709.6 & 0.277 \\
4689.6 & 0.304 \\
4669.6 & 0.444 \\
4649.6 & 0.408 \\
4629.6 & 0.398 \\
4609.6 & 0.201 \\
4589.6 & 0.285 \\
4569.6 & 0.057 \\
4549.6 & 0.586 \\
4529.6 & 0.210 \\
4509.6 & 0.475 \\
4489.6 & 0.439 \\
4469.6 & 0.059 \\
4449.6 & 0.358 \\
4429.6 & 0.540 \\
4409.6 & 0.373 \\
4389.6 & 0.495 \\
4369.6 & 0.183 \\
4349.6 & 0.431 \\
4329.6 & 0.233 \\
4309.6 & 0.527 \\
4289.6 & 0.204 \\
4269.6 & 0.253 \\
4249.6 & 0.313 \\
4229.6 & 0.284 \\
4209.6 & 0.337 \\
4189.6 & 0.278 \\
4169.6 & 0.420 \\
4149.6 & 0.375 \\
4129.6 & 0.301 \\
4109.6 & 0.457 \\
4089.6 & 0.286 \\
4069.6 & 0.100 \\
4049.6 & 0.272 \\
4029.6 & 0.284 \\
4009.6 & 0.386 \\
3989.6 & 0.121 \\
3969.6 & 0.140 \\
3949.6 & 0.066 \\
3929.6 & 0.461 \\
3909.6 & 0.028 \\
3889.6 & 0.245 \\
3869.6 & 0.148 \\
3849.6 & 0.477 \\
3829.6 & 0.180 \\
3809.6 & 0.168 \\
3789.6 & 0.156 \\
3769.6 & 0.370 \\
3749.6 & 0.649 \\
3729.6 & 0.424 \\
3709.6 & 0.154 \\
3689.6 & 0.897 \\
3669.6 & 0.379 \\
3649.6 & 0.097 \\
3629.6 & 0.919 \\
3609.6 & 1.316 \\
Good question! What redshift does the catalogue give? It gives 0.77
